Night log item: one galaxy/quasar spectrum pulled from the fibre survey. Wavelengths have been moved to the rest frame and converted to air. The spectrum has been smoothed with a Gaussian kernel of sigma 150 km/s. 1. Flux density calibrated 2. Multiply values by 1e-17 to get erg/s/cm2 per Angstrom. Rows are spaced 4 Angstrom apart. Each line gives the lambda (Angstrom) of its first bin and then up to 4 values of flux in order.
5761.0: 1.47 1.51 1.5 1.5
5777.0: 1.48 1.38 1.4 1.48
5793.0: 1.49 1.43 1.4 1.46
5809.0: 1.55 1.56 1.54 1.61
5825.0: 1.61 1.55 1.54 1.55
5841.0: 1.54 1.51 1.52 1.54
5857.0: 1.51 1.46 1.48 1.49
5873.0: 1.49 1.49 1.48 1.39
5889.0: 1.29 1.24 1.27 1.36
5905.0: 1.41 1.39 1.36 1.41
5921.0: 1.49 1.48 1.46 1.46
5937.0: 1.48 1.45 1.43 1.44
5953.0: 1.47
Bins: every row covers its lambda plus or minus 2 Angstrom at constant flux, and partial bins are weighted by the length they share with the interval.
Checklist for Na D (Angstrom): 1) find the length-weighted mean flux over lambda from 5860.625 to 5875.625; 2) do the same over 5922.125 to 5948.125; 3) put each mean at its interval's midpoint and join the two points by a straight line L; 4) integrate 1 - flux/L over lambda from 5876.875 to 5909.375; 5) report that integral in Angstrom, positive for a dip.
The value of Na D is 2.5 Angstrom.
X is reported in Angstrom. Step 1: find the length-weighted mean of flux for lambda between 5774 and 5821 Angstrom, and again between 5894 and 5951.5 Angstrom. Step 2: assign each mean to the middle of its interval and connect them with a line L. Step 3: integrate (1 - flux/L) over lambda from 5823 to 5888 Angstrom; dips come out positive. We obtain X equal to -2.5 Angstrom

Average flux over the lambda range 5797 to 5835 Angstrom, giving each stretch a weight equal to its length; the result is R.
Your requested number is 1.53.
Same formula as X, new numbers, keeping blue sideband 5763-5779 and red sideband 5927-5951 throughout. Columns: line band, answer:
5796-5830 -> -0.9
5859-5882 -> -0.2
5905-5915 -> 0.5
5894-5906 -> 1.1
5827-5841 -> -0.6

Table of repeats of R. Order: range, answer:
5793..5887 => 1.51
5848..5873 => 1.5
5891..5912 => 1.34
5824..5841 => 1.56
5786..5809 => 1.46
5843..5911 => 1.43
